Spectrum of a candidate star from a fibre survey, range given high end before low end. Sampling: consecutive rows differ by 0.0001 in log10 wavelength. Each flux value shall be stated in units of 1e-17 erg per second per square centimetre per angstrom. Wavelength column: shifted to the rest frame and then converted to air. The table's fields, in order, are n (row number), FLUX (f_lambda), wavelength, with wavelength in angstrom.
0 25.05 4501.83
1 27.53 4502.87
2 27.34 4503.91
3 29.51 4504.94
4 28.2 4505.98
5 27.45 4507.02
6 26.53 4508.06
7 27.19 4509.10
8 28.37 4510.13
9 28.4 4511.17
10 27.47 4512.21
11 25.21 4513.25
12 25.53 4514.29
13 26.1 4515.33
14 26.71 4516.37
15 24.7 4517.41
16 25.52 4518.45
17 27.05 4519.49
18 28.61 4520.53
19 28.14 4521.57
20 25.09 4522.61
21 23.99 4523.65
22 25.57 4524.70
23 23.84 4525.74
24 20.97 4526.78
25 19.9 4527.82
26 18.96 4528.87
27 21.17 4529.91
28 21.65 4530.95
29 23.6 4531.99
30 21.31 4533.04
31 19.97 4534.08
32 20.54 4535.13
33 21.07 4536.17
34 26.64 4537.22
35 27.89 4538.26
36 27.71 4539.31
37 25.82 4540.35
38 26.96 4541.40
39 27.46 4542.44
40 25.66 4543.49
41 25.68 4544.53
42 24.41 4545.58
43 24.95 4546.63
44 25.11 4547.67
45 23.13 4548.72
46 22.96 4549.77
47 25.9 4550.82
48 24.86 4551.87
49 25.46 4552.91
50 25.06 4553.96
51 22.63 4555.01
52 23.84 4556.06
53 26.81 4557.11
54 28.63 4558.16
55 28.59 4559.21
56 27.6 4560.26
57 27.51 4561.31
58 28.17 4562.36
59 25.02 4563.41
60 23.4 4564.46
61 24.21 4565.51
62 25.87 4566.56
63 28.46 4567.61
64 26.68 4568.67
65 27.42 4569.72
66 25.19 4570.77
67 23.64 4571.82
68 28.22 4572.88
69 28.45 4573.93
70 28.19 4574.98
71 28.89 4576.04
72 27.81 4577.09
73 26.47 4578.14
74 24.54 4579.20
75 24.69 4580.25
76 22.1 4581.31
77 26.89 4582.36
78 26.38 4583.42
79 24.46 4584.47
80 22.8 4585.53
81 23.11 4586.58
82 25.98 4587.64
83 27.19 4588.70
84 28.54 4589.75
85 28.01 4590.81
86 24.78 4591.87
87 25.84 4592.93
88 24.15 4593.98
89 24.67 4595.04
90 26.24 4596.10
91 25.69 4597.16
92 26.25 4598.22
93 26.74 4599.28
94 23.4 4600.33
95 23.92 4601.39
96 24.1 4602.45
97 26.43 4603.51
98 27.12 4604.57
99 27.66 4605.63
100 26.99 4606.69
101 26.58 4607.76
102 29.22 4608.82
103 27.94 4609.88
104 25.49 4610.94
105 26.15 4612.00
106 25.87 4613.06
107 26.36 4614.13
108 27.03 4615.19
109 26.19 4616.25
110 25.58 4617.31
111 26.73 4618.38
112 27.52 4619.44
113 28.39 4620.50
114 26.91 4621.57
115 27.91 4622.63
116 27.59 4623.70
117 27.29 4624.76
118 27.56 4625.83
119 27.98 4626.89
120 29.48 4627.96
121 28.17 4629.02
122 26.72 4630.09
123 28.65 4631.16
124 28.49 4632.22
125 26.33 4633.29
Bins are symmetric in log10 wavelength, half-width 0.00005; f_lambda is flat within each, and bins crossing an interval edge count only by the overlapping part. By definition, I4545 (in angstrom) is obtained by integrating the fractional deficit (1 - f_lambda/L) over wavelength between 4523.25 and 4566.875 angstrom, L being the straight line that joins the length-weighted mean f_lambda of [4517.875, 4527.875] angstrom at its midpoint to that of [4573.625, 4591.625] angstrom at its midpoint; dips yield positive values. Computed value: 1.6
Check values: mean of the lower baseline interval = 25.1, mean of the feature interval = 24.5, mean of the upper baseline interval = 26.1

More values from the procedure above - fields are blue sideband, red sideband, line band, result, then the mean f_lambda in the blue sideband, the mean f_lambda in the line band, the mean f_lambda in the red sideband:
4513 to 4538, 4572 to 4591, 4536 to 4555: -0.5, 23.9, 25.4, 26.2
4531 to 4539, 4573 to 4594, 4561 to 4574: -0.6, 23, 26.2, 26.1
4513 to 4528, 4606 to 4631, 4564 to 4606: 1.1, 25.2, 25.9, 27.2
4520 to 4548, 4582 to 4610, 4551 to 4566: -0.6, 24.2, 25.9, 25.9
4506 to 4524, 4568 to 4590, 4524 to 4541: 2.3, 26.7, 22.9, 26.1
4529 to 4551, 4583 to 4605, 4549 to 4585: -1.7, 24.2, 26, 25.5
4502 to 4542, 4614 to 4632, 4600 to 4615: 0.5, 25.2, 26.3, 27.5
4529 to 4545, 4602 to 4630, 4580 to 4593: 0.3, 24.1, 25.4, 27.1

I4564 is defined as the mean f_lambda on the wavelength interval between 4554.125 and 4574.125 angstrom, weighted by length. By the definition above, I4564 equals 26.3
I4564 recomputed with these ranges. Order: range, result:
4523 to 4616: 25.4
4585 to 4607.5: 25.7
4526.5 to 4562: 24.5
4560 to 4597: 26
